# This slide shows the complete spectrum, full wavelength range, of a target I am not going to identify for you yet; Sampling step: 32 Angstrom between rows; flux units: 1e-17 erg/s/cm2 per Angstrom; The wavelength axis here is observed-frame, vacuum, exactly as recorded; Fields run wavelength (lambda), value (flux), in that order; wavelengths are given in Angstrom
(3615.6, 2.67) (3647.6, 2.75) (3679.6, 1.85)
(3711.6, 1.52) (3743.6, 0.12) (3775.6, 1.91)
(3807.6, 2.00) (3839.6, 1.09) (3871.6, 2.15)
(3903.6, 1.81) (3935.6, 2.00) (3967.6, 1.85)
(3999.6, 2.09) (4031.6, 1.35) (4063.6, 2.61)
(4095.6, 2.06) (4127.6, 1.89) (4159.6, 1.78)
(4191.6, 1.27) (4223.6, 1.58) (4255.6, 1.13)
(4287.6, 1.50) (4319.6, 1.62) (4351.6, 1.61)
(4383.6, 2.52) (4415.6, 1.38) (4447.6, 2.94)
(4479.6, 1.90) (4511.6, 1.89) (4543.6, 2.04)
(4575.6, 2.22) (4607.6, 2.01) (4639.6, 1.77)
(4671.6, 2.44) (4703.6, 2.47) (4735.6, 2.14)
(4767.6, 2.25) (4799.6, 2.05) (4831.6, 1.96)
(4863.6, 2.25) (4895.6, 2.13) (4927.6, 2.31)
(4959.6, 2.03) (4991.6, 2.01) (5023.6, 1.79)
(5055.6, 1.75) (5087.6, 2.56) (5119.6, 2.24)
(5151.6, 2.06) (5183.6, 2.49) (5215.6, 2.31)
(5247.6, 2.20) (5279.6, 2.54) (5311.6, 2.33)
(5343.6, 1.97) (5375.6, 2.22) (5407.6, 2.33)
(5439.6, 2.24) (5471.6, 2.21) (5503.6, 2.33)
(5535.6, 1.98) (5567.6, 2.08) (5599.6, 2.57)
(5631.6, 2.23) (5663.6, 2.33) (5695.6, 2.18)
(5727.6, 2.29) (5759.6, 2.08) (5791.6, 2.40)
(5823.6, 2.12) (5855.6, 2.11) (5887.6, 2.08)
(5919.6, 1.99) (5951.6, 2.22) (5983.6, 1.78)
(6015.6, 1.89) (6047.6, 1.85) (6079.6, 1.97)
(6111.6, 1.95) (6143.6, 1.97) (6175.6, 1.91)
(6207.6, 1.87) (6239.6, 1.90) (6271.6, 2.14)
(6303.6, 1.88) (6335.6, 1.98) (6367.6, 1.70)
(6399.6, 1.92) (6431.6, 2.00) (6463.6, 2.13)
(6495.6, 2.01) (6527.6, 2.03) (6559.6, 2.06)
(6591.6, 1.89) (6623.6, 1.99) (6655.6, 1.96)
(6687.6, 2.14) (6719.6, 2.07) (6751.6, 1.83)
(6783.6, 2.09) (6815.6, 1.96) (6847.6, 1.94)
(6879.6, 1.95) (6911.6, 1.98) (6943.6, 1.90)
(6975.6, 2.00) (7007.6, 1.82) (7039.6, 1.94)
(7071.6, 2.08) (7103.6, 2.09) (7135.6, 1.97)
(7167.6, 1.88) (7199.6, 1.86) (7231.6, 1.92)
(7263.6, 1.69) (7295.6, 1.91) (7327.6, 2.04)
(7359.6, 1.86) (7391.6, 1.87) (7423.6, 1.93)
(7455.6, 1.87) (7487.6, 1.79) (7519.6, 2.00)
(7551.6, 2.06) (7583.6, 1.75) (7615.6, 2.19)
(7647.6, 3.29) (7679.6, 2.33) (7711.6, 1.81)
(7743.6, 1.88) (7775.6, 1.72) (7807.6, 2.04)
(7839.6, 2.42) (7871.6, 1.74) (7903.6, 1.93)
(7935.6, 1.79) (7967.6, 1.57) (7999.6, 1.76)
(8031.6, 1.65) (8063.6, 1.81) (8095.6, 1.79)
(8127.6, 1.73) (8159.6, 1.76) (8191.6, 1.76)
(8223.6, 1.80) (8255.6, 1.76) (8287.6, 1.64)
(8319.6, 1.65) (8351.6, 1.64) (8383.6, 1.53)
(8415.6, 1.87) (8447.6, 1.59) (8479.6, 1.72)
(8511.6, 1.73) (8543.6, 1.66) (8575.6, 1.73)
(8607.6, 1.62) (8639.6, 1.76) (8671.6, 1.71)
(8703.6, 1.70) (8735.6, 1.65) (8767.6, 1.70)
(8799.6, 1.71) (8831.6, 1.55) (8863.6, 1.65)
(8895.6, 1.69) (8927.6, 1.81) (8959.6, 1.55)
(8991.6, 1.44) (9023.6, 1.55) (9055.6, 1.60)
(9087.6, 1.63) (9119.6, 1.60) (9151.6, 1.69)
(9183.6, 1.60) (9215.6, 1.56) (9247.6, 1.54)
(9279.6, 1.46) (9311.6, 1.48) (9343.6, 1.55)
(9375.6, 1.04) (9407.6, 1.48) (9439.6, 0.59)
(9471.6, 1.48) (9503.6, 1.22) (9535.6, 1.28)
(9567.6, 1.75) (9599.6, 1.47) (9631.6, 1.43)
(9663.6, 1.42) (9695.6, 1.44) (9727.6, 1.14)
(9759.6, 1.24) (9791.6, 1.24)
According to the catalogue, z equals 0.16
